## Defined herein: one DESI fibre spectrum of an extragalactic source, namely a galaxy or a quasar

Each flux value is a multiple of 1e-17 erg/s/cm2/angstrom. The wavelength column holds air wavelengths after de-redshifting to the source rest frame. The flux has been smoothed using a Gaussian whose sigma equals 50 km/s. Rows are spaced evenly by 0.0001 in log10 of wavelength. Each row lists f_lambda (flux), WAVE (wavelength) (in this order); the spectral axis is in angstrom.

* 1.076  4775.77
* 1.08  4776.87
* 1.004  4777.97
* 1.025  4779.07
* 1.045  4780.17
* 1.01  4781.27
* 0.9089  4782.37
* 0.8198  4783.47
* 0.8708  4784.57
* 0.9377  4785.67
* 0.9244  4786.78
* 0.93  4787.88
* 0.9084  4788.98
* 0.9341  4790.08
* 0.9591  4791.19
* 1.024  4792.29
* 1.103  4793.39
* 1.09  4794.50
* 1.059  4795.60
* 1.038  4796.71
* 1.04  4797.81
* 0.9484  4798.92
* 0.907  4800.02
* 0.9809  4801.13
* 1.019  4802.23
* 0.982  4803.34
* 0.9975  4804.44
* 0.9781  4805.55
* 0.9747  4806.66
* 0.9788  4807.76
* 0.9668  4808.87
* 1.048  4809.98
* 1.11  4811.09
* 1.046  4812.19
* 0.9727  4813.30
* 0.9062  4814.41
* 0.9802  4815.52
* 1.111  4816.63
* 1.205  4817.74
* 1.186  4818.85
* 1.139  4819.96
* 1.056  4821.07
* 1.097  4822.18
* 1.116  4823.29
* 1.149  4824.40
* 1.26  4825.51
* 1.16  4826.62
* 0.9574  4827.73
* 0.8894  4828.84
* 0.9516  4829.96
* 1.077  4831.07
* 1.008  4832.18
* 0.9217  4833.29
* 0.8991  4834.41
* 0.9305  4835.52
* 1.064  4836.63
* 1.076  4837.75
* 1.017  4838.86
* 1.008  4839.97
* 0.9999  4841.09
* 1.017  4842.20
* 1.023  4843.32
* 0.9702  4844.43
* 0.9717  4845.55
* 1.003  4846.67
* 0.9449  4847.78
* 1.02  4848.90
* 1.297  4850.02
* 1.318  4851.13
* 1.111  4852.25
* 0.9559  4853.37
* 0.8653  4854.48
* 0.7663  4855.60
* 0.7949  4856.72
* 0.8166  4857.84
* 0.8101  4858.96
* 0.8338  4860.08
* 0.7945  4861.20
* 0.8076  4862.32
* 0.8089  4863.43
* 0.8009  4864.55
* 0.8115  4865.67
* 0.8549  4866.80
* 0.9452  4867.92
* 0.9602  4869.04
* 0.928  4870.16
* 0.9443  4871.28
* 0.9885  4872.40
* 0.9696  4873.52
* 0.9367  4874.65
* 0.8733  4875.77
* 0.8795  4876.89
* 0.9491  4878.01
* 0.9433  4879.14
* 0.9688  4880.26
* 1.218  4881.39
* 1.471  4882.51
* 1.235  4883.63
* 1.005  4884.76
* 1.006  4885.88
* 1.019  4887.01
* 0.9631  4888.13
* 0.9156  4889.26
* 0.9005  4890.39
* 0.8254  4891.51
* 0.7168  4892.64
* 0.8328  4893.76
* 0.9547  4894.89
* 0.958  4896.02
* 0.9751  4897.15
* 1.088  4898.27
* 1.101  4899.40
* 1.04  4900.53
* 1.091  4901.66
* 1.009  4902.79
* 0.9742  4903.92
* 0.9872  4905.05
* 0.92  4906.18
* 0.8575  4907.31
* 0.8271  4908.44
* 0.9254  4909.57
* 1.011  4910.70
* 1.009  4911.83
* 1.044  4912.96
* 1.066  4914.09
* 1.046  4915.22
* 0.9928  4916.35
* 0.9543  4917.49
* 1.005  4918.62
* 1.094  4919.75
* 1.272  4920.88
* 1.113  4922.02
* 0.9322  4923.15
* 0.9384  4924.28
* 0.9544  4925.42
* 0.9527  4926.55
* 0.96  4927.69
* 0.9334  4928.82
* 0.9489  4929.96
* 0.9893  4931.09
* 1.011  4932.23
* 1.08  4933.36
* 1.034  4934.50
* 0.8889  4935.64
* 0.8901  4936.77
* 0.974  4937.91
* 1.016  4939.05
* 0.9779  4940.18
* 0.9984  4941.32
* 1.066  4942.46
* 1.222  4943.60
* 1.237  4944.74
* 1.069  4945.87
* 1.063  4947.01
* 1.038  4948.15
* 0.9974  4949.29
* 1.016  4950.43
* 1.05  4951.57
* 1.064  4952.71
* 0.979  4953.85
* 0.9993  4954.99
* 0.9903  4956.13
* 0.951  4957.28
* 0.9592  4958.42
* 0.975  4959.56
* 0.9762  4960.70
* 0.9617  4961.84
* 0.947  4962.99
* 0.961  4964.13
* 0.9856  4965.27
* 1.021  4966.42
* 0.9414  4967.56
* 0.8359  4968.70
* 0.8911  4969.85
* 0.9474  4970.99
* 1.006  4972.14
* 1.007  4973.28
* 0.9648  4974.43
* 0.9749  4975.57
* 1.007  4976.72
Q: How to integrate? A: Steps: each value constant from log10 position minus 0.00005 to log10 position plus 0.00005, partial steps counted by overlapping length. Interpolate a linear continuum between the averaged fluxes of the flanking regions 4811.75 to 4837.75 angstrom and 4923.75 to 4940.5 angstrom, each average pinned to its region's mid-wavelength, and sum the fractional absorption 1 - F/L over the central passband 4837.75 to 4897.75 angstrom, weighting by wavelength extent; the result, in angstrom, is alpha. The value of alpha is 3.5 angstrom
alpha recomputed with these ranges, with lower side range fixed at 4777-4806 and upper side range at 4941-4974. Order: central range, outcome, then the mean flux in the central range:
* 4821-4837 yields -0.8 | 1.04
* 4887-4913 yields 1.1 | 0.953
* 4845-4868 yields 1.6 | 0.92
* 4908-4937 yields 0.1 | 0.997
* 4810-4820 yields -0.9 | 1.07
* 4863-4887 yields 0.4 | 0.978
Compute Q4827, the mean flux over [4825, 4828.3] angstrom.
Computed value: 1.12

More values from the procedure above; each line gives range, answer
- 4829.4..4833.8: 0.991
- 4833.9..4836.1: 0.92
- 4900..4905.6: 1.02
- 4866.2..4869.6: 0.917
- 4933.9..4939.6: 0.96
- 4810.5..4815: 1.01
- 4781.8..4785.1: 0.868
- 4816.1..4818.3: 1.16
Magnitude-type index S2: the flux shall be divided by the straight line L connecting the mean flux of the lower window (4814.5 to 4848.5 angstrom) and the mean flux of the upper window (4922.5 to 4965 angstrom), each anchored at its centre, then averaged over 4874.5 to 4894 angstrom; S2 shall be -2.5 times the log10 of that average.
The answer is 0.038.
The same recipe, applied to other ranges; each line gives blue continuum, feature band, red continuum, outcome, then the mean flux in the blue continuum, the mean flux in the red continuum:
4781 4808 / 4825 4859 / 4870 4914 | -0.024 mag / 0.973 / 0.982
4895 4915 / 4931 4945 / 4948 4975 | -0.046 mag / 0.993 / 0.977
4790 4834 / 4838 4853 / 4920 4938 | -0.032 mag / 1.03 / 0.994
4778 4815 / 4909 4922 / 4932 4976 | -0.049 mag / 0.984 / 0.999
